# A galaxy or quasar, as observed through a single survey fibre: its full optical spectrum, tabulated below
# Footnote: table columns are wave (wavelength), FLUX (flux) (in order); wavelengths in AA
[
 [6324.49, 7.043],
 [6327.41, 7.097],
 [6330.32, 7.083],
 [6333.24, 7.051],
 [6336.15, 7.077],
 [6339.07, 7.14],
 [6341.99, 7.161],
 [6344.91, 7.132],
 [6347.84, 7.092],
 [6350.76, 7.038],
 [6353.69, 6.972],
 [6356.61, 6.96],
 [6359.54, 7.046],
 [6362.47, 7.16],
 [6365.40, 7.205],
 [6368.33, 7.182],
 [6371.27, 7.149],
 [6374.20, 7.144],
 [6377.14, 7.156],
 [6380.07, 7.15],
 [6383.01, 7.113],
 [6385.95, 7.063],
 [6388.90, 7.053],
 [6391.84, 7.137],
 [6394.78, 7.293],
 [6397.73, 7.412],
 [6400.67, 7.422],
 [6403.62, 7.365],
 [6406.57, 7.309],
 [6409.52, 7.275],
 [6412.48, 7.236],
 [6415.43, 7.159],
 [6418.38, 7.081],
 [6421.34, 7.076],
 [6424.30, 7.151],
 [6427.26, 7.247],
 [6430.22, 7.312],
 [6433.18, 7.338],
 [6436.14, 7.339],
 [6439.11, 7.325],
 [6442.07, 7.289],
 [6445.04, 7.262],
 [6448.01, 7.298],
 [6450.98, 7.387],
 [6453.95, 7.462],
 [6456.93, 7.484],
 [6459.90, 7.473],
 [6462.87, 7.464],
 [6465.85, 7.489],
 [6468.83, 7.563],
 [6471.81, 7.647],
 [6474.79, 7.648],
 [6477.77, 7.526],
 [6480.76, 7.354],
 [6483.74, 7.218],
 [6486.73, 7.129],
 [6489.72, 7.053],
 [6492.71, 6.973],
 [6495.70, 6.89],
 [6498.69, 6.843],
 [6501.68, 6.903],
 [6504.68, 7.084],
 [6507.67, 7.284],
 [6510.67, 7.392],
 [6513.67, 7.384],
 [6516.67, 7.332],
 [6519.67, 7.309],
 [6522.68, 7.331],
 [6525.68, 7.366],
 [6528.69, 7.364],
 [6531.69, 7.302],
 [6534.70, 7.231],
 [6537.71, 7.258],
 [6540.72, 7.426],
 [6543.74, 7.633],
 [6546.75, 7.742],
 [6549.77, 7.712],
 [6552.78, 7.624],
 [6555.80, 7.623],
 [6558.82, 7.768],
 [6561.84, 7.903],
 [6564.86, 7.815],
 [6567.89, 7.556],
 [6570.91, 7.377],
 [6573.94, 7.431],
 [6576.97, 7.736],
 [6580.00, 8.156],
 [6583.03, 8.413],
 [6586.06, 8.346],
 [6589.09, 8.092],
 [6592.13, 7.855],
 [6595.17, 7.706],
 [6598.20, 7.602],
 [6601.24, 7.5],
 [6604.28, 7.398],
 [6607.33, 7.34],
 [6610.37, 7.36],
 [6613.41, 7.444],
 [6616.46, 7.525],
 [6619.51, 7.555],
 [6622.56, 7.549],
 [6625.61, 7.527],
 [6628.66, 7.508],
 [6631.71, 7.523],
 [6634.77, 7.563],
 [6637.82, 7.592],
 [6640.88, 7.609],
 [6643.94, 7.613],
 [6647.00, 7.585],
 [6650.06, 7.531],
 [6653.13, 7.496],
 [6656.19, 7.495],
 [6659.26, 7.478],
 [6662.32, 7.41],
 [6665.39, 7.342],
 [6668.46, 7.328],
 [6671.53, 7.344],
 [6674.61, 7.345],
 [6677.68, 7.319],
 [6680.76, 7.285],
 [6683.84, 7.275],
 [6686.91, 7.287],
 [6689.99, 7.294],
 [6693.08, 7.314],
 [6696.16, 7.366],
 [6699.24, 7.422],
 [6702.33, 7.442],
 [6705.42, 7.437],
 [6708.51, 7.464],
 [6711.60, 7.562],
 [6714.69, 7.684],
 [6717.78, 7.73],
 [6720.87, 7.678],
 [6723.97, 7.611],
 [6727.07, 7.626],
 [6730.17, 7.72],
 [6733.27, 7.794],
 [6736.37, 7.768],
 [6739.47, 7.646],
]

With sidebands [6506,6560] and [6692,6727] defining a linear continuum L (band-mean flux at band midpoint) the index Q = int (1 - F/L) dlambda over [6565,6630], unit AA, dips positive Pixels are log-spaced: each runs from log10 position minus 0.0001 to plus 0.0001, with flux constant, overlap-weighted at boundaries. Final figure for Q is -1.68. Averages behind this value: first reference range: 7.45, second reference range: 7.53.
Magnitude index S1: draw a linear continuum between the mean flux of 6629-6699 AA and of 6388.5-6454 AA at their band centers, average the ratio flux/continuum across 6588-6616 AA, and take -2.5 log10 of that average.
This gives -0.03 mag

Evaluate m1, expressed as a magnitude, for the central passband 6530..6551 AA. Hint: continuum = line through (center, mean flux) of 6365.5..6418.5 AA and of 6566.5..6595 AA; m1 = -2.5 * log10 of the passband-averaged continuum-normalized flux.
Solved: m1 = 0.04 mag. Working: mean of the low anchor 7.21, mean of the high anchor 7.88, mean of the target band 7.47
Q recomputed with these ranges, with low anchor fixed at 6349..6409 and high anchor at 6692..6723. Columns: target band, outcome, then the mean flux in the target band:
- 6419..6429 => 0.08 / 7.15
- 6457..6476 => -0.73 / 7.54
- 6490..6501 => 0.56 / 6.92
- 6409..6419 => 0.02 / 7.19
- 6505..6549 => -0.33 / 7.38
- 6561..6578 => -0.58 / 7.62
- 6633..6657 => -0.36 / 7.56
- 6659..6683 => 0.42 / 7.35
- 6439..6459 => -0.33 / 7.36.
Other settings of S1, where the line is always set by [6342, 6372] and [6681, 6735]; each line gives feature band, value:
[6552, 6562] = -0.055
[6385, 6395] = 0.002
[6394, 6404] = -0.035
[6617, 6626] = -0.020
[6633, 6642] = -0.023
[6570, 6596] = -0.079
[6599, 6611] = -0.004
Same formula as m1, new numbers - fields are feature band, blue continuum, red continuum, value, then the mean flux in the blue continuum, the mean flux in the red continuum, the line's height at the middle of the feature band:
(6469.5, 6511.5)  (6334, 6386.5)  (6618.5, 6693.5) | 0.007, 7.11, 7.45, 7.26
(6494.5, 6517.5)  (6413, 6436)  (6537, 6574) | 0.049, 7.21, 7.62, 7.46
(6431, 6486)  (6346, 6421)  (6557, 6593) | 0.004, 7.17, 7.87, 7.44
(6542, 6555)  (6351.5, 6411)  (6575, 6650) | -0.020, 7.18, 7.67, 7.53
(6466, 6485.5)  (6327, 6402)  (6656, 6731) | -0.036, 7.14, 7.45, 7.24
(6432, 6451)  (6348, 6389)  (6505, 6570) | -0.007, 7.1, 7.49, 7.27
